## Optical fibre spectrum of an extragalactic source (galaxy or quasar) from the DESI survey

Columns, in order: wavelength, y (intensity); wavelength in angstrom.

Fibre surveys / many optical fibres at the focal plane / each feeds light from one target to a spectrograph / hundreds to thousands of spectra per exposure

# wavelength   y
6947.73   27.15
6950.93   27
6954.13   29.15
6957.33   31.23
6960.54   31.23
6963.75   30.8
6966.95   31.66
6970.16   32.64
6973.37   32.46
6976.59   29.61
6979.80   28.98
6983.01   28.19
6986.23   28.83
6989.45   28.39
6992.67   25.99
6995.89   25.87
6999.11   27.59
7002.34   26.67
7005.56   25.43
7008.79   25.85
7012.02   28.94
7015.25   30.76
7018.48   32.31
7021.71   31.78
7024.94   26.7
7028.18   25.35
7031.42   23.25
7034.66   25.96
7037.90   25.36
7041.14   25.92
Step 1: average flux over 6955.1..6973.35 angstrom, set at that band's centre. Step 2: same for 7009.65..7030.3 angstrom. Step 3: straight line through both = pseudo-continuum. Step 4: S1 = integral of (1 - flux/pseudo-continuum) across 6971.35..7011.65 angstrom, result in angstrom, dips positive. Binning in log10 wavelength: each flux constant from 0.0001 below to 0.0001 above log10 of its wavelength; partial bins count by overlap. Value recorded 3.2 angstrom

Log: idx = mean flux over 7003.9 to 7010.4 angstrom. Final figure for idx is 25.7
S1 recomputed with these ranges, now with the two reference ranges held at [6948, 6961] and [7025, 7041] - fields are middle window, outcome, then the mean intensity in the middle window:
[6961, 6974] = -1.46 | 31.8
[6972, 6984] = -0.76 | 29.8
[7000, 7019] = -1.20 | 28.1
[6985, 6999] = 0.04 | 27.3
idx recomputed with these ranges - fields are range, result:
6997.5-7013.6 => 26.9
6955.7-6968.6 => 31.2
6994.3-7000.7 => 26.7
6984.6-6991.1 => 28.6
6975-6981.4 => 29.3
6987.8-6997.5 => 26.8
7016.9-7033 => 27.9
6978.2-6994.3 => 28.1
